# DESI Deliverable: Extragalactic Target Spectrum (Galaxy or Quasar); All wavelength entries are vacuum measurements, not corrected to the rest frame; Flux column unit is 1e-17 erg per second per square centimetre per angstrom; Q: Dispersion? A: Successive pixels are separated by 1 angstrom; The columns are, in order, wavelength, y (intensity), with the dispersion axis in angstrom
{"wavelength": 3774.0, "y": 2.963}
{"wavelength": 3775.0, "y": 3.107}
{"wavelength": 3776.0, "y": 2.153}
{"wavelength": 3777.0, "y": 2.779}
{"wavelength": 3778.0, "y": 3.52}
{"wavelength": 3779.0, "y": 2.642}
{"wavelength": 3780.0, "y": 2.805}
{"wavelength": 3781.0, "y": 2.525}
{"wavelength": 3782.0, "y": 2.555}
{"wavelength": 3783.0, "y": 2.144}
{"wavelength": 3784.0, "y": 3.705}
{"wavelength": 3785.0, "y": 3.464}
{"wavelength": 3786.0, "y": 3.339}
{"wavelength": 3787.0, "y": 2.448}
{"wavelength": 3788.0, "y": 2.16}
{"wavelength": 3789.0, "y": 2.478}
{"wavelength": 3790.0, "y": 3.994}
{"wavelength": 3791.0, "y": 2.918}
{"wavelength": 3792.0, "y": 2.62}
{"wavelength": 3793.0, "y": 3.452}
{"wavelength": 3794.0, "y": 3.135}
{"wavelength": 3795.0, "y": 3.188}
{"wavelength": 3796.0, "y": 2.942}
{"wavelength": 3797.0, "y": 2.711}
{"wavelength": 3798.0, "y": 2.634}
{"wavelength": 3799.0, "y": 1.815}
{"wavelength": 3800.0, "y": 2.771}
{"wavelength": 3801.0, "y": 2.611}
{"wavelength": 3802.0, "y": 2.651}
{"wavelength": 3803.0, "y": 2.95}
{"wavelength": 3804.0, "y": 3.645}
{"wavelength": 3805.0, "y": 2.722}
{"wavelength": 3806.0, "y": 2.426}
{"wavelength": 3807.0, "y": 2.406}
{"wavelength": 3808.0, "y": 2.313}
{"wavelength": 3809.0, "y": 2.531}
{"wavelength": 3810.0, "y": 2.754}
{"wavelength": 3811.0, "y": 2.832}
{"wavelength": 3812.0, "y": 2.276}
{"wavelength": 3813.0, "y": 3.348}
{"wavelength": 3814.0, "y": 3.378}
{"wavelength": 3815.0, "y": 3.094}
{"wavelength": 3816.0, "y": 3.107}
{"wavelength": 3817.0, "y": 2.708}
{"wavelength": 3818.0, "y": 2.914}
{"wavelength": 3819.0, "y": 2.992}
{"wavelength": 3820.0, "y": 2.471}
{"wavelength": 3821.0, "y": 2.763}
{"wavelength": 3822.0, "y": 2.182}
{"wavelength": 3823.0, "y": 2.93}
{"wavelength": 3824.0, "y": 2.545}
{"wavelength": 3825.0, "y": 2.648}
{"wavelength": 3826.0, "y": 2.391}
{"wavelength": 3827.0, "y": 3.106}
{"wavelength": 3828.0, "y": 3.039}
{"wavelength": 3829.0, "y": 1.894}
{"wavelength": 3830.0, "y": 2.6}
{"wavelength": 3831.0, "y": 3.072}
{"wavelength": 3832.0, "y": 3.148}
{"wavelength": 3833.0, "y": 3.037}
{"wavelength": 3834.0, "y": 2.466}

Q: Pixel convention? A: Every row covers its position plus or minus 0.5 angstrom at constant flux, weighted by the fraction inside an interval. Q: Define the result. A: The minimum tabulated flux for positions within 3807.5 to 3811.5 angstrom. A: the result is 2.313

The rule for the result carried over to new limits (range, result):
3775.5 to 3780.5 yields 2.153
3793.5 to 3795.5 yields 3.135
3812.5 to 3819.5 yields 2.708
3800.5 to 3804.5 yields 2.611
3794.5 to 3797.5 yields 2.711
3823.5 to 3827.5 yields 2.391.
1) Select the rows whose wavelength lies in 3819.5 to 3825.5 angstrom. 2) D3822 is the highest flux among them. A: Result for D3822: 2.93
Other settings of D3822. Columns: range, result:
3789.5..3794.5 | 3.994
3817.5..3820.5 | 2.992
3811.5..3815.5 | 3.378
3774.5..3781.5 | 3.52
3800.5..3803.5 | 2.95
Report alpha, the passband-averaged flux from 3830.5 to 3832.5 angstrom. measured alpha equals 3.11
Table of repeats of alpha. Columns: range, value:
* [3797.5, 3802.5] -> 2.5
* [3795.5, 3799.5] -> 2.53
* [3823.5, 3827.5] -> 2.67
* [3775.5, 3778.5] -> 2.82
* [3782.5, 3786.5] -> 3.16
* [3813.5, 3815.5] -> 3.24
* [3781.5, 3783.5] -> 2.35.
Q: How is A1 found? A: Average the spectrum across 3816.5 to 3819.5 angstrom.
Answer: 2.87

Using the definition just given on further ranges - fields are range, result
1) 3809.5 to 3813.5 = 2.8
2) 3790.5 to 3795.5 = 3.06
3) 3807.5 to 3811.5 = 2.61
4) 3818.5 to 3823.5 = 2.67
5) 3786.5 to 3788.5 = 2.3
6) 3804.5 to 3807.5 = 2.52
